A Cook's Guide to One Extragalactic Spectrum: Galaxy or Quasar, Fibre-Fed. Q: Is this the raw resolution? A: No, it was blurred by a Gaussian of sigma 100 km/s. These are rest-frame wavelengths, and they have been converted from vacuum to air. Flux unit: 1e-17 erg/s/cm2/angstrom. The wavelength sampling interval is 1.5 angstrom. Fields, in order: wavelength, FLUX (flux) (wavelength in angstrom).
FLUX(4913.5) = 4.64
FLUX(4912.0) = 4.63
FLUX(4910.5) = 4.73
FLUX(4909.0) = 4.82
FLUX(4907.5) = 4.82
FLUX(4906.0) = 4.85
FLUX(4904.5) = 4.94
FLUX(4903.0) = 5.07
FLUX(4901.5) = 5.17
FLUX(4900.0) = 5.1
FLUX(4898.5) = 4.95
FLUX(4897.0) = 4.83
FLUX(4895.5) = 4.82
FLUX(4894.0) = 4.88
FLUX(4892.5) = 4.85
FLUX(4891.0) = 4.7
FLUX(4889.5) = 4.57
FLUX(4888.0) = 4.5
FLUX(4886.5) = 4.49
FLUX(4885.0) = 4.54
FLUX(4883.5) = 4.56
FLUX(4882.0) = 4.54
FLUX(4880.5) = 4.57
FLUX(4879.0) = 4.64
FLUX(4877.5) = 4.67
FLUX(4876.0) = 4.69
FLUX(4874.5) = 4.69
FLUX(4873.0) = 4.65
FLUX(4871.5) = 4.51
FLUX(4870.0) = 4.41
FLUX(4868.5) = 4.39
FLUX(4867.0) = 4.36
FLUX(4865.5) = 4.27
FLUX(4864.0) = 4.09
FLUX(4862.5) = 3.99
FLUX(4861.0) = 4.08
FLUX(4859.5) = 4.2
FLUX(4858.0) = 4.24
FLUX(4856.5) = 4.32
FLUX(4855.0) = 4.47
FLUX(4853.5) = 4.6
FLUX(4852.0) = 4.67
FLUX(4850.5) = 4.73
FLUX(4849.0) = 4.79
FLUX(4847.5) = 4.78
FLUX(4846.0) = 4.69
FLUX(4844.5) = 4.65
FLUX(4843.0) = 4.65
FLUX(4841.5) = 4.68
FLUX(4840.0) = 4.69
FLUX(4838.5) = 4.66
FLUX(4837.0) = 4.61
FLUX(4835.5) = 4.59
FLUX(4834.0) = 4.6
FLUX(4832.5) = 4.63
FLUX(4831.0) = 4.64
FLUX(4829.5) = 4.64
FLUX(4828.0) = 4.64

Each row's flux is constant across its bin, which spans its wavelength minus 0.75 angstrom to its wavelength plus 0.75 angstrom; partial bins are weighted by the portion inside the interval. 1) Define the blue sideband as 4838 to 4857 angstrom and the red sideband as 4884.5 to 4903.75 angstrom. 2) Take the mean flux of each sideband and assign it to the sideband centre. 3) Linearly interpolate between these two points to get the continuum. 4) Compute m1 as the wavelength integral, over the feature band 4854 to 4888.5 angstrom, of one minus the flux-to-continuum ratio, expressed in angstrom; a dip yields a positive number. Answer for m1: 2.2 angstrom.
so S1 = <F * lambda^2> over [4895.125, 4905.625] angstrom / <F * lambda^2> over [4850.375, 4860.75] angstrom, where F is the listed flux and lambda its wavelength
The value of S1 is 1.15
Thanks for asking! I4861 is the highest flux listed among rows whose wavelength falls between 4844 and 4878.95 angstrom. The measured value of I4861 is 4.79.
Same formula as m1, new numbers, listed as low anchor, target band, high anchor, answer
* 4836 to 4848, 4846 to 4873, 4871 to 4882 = 1.3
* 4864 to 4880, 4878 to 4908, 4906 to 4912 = -0.7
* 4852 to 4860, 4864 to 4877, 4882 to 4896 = 0.1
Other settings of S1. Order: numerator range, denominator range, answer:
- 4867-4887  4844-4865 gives 1.04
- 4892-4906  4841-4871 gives 1.13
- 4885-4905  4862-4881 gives 1.09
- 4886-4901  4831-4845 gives 1.05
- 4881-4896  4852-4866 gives 1.10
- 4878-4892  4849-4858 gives 1.02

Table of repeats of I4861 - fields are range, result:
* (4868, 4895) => 4.88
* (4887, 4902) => 5.17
